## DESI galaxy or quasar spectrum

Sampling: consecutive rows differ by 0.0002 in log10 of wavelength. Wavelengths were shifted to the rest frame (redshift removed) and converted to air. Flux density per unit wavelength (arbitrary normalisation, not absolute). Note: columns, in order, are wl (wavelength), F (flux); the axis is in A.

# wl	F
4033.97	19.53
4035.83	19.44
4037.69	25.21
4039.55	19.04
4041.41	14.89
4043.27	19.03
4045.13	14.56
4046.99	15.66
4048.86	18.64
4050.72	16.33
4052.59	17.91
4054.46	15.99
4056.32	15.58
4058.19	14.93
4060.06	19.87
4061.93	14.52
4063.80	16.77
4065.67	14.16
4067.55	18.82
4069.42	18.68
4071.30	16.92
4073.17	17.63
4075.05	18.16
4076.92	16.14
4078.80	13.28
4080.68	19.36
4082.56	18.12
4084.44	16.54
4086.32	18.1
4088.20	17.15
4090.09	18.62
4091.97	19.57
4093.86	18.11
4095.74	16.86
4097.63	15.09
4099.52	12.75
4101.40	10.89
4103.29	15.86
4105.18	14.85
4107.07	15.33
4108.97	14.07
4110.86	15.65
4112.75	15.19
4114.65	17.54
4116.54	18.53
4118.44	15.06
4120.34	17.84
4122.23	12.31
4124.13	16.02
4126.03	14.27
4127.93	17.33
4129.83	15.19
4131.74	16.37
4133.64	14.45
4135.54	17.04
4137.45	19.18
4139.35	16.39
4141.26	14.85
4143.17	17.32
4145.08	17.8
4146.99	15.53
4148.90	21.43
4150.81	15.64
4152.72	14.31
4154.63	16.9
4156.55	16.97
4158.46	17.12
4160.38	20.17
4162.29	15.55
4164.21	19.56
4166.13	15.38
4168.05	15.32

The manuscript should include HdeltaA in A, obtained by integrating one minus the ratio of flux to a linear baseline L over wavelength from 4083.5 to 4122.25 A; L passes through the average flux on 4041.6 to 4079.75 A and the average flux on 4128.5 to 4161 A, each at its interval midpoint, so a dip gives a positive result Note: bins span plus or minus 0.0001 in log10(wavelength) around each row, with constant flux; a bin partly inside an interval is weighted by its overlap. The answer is 1.5 A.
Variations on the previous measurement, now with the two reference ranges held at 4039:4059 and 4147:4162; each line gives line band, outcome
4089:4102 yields 0.6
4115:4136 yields 1.5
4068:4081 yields -0.3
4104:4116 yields 1.0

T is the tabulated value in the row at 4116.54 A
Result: 18.53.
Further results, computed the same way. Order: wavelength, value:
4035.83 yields 19.44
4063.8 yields 16.77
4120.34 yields 17.84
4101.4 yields 10.89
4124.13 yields 16.02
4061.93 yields 14.52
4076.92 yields 16.14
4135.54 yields 17.04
